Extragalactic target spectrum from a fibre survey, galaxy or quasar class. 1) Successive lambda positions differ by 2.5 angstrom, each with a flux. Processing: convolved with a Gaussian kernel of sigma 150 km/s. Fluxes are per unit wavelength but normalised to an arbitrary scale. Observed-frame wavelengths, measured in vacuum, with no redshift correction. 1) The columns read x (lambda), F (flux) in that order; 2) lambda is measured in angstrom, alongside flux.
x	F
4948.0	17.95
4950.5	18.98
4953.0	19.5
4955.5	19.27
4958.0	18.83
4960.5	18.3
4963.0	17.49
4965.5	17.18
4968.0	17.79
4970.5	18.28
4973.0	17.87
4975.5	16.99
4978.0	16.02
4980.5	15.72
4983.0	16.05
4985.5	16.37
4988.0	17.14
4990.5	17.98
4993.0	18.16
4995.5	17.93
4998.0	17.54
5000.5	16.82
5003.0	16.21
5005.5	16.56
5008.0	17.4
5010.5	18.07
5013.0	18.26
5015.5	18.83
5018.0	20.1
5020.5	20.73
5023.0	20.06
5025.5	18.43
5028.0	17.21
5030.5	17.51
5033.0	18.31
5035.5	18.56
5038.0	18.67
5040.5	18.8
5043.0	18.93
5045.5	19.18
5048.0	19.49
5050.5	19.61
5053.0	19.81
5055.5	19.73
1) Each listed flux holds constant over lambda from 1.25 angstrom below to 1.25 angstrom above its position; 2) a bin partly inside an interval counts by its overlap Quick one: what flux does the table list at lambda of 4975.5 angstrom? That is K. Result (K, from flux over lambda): 16.99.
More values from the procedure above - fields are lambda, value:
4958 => 18.83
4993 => 18.16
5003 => 16.21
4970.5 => 18.28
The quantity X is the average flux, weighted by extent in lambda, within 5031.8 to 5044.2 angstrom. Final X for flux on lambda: 18.7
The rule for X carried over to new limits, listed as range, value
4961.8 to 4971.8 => 17.7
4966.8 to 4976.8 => 17.7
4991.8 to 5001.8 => 17.6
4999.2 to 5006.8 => 16.5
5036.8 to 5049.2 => 19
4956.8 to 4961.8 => 18.6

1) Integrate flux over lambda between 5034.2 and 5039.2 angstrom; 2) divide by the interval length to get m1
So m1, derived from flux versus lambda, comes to 18.6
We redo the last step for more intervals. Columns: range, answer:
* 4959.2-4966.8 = 17.7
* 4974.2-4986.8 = 16.2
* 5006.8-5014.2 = 17.9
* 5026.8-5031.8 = 17.4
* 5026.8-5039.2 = 18.1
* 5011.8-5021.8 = 19.5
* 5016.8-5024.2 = 20.3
